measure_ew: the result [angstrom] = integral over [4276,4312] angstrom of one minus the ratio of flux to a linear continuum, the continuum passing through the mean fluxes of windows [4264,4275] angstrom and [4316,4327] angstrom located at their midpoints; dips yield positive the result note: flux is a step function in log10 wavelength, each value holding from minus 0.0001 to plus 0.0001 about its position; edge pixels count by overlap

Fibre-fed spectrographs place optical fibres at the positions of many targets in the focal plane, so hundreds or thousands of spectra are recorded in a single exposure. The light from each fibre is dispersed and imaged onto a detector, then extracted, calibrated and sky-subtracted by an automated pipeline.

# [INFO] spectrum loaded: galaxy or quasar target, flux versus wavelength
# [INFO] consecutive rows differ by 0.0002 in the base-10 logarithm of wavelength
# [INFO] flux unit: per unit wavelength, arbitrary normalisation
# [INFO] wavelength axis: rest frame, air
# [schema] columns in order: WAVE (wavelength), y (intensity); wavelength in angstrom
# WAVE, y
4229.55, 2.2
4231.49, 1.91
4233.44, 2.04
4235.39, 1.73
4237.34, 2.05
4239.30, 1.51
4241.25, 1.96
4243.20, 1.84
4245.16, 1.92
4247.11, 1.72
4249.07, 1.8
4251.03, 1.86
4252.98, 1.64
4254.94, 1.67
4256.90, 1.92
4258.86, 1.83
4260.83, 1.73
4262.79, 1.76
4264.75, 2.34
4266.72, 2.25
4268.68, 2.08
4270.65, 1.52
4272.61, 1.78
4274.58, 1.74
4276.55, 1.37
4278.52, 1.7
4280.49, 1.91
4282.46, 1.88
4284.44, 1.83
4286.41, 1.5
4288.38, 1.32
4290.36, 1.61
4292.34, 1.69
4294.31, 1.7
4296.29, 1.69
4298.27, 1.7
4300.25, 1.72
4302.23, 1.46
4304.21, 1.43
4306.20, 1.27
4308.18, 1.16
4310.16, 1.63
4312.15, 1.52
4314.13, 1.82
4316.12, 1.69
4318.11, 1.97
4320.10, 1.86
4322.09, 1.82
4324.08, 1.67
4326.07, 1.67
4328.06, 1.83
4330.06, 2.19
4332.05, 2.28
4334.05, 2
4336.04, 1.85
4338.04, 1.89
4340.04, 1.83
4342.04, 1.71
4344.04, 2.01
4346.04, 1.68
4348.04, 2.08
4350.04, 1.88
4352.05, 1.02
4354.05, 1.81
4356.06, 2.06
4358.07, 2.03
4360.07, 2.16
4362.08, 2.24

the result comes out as 5.5 angstrom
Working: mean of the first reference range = 1.95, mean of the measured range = 1.59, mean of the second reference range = 1.79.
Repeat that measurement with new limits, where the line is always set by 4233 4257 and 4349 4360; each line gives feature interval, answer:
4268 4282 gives 0.6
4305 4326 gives 1.9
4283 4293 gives 1.1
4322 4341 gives -1.1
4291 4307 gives 1.9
